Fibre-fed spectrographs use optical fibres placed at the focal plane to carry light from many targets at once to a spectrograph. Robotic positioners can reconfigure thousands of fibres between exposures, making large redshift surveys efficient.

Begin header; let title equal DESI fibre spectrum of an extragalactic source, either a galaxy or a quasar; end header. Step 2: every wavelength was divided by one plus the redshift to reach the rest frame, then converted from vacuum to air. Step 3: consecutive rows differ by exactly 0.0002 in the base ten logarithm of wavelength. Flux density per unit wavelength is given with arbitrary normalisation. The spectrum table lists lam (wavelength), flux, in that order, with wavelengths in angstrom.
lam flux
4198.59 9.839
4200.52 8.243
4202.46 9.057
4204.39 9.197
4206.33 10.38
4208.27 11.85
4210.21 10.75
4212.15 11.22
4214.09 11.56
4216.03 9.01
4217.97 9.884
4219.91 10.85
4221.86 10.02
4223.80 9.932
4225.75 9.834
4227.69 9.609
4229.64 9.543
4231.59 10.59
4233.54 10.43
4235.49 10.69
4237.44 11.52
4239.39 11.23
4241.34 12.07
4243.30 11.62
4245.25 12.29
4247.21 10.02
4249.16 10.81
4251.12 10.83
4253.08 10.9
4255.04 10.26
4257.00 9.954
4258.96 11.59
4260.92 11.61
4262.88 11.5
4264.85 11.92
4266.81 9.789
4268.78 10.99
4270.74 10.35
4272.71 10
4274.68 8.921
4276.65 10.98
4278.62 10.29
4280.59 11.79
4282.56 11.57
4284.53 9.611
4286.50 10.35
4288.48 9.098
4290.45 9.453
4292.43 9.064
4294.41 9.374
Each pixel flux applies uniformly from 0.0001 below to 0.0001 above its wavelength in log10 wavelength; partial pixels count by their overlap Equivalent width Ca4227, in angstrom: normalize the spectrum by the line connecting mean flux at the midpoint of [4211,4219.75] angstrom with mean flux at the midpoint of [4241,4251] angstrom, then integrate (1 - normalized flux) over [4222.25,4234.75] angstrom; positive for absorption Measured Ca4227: 0.94 angstrom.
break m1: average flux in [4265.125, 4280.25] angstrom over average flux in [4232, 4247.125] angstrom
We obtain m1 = 0.9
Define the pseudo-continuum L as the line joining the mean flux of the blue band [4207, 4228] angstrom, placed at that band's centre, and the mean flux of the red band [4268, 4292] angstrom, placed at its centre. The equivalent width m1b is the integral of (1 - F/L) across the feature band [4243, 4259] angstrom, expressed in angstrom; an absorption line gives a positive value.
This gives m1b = -0.8 angstrom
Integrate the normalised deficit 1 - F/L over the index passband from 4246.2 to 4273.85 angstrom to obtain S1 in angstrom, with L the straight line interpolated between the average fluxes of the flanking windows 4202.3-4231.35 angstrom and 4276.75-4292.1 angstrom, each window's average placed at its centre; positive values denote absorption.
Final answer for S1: -1.3 angstrom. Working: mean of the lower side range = 10.2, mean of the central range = 10.7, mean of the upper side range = 10.3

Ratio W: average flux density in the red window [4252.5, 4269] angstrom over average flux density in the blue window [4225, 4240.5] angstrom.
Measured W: 1.0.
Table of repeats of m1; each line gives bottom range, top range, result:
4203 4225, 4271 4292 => 0.98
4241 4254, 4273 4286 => 0.94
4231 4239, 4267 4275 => 0.93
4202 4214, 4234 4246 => 1.09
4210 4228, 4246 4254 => 1.04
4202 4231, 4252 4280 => 1.04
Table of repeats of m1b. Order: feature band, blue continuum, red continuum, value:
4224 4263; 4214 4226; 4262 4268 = -0.85 angstrom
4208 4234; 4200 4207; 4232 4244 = -0.30 angstrom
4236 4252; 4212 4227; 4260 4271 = -0.91 angstrom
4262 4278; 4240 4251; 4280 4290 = 0.29 angstrom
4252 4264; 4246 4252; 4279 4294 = -0.56 angstrom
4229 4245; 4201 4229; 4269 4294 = -1.40 angstrom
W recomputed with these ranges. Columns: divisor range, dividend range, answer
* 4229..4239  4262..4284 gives 1.01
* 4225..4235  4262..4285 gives 1.06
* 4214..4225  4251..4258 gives 1.03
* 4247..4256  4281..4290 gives 0.96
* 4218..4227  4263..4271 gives 1.08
